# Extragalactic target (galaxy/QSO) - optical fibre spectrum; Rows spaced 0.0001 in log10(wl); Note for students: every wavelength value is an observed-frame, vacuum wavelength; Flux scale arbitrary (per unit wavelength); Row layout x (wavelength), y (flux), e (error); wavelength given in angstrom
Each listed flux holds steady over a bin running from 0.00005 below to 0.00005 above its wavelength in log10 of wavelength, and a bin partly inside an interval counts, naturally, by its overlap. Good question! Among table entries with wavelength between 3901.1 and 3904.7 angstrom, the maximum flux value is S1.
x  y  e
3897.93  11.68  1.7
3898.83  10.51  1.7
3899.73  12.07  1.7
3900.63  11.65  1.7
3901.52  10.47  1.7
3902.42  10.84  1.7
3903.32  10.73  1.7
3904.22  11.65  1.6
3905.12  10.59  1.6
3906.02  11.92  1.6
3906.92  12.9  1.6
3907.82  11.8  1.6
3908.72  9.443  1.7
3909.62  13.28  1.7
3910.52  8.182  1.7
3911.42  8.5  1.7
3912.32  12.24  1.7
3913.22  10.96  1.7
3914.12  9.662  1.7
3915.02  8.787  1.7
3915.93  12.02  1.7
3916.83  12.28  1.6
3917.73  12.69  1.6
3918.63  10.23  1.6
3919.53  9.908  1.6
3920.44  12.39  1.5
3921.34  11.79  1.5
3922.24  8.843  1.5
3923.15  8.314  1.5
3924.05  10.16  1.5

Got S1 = 11.65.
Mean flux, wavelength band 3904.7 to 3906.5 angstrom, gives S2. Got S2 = 11.3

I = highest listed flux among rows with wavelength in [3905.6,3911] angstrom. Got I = 13.28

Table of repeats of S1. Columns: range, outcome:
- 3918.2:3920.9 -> 12.39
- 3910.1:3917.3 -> 12.28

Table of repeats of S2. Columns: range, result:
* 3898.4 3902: 11.2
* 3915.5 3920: 11.4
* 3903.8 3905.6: 11.1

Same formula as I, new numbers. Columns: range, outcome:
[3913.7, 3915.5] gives 9.662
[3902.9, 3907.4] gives 12.9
